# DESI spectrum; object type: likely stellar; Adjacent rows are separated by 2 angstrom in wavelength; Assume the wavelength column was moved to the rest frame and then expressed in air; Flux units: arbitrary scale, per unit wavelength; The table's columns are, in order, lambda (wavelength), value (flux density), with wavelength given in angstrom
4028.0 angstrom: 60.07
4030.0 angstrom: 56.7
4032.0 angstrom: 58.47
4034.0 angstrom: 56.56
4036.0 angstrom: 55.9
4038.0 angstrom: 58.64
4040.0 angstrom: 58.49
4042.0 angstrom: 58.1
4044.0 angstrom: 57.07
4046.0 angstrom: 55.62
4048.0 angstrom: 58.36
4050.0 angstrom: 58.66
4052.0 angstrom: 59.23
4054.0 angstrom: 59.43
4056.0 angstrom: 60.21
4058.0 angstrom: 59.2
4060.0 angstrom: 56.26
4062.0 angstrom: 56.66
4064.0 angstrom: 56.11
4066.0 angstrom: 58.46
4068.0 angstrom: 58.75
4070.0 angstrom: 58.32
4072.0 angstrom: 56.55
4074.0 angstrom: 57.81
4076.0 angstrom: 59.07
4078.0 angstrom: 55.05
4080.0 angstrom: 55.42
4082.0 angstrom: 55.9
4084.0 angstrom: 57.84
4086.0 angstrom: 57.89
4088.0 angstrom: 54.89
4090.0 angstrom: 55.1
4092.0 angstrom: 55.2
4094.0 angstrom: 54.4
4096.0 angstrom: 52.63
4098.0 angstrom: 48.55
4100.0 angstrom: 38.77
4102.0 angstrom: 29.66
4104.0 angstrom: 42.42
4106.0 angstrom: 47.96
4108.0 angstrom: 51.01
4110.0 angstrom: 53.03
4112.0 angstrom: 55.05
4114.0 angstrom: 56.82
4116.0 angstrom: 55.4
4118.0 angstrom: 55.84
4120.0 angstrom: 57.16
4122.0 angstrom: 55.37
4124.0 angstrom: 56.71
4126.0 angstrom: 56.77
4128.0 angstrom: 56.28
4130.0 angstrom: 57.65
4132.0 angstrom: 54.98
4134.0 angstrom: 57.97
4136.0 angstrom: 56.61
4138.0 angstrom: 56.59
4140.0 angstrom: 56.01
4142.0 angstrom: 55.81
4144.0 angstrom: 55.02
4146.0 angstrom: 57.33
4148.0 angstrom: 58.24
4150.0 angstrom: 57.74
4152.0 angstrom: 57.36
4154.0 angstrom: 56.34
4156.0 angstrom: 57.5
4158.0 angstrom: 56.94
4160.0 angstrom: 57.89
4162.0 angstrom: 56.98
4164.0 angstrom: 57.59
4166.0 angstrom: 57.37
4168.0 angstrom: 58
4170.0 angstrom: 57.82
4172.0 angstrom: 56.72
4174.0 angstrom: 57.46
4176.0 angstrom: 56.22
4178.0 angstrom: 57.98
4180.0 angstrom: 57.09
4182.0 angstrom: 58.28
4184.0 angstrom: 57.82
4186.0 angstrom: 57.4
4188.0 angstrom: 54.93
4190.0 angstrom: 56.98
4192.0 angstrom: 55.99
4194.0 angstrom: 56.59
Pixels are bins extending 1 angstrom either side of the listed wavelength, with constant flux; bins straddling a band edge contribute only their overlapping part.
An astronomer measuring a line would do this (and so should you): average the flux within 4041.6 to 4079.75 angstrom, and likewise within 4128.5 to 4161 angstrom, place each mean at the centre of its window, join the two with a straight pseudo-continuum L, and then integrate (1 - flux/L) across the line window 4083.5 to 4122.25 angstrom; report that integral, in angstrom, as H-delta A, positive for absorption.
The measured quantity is 3.9 angstrom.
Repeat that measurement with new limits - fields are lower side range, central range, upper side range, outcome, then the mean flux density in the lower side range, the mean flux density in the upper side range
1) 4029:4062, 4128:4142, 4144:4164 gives 0.2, 57.9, 57.3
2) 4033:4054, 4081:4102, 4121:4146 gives 1.8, 57.7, 56.4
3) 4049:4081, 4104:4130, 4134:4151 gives 1.2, 57.8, 56.7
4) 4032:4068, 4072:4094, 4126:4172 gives 0.5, 57.9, 57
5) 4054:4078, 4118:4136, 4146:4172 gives 0.3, 57.9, 57.4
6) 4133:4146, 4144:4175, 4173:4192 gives -0.3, 56.4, 57.1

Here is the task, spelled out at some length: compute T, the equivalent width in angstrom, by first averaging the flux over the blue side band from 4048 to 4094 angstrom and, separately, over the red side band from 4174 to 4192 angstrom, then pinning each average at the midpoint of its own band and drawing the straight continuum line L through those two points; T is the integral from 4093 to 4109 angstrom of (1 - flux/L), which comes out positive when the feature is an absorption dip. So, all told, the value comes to 3.2 angstrom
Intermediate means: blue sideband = 57.3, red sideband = 57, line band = 45.7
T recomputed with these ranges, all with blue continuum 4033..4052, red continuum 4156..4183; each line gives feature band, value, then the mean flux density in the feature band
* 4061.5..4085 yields 0.2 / 57.2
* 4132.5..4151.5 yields 0.2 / 56.8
